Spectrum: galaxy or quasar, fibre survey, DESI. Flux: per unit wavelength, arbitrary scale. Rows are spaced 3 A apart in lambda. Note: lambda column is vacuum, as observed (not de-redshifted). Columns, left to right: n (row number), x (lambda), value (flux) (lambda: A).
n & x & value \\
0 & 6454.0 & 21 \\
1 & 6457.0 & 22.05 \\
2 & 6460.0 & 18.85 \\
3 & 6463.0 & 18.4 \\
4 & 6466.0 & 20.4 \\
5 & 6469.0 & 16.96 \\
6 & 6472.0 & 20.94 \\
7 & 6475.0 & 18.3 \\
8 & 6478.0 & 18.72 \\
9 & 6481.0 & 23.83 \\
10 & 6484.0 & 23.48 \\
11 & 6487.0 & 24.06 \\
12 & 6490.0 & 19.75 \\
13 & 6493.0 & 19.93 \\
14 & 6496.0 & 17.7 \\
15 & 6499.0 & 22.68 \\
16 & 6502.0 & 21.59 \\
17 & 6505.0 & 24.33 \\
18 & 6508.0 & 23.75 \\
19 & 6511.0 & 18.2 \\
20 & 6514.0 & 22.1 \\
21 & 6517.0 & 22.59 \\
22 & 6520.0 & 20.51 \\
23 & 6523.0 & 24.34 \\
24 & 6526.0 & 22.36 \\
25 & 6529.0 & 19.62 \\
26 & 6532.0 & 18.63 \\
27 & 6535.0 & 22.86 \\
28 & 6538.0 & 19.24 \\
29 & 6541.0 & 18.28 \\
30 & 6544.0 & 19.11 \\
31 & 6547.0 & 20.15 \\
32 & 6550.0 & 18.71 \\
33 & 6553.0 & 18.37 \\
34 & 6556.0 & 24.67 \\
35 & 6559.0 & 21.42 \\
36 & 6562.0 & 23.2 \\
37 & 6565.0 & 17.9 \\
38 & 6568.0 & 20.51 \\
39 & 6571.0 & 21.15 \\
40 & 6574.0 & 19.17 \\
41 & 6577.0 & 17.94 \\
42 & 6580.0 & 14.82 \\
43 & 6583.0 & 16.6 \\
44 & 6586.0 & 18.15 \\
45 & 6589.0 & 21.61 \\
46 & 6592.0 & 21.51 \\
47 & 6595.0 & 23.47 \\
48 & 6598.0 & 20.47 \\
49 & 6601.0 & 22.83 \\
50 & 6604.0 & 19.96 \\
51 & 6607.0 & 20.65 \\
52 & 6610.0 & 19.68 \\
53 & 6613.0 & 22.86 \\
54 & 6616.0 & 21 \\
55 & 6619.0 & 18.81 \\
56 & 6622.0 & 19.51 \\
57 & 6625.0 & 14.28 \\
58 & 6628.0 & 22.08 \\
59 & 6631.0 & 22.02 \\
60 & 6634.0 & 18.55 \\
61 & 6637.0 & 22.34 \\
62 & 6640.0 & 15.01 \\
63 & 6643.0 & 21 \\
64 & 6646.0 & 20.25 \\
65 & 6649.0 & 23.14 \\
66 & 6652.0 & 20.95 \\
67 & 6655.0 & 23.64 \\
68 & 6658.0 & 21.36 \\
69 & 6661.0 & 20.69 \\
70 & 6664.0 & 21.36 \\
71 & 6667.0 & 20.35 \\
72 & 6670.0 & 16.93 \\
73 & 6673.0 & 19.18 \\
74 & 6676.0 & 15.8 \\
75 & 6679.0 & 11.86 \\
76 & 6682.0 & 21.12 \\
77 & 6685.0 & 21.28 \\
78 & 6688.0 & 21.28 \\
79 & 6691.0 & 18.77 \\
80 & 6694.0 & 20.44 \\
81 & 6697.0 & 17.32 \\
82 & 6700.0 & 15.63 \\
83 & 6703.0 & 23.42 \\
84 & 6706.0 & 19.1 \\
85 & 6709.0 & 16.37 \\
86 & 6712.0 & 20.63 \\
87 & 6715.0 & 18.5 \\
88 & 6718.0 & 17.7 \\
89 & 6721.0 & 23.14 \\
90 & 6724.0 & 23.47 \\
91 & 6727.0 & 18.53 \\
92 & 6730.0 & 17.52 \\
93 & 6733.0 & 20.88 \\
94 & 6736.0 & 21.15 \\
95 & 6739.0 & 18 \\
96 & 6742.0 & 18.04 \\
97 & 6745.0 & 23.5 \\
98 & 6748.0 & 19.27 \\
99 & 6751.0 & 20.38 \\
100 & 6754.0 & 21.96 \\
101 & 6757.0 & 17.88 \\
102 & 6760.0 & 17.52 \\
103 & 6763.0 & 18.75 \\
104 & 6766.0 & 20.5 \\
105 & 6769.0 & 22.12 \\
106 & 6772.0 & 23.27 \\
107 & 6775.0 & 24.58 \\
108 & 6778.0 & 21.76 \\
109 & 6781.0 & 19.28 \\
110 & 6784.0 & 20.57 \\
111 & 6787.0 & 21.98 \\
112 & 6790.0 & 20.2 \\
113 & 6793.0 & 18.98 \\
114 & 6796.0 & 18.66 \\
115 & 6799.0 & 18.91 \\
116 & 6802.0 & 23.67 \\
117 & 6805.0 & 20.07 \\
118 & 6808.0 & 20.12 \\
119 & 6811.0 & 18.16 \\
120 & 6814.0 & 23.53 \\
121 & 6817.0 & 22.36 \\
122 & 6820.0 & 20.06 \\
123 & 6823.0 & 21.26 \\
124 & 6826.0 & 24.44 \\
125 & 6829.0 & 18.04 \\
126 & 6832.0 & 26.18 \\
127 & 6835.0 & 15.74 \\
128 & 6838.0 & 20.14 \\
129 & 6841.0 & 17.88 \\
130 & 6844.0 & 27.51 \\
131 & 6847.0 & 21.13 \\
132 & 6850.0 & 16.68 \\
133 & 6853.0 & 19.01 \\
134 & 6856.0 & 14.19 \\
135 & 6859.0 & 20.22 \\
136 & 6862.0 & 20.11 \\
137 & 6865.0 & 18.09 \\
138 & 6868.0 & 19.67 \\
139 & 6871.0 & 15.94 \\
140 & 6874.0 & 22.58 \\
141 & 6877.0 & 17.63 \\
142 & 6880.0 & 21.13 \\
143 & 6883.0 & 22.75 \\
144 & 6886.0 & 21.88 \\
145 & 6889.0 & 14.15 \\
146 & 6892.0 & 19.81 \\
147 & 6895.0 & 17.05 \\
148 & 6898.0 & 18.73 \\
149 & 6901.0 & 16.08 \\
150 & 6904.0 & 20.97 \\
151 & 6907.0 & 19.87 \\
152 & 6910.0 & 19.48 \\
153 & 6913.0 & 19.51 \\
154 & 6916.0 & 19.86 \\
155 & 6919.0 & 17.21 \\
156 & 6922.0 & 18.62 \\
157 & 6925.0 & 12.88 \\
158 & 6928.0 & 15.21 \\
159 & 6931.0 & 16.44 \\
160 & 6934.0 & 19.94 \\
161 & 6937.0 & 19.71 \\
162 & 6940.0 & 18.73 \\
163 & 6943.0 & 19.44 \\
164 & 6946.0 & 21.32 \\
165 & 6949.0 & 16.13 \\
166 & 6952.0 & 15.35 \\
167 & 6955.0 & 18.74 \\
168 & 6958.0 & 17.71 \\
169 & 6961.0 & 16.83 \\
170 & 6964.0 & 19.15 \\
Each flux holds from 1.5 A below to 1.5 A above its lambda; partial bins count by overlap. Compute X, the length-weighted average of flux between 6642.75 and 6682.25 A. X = 19.8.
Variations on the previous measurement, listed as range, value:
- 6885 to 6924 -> 18.6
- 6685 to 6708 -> 19.5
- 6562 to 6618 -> 20.1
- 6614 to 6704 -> 19.6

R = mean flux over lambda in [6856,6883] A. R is 19.3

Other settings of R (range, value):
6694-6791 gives 20.1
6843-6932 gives 18.8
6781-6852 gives 20.7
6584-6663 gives 20.6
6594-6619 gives 21.2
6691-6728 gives 19.5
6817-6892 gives 19.9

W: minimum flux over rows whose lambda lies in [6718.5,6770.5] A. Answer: 17.52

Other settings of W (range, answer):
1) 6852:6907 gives 14.15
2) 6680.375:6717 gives 15.63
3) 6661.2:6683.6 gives 11.86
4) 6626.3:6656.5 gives 15.01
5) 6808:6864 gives 14.19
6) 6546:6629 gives 14.28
